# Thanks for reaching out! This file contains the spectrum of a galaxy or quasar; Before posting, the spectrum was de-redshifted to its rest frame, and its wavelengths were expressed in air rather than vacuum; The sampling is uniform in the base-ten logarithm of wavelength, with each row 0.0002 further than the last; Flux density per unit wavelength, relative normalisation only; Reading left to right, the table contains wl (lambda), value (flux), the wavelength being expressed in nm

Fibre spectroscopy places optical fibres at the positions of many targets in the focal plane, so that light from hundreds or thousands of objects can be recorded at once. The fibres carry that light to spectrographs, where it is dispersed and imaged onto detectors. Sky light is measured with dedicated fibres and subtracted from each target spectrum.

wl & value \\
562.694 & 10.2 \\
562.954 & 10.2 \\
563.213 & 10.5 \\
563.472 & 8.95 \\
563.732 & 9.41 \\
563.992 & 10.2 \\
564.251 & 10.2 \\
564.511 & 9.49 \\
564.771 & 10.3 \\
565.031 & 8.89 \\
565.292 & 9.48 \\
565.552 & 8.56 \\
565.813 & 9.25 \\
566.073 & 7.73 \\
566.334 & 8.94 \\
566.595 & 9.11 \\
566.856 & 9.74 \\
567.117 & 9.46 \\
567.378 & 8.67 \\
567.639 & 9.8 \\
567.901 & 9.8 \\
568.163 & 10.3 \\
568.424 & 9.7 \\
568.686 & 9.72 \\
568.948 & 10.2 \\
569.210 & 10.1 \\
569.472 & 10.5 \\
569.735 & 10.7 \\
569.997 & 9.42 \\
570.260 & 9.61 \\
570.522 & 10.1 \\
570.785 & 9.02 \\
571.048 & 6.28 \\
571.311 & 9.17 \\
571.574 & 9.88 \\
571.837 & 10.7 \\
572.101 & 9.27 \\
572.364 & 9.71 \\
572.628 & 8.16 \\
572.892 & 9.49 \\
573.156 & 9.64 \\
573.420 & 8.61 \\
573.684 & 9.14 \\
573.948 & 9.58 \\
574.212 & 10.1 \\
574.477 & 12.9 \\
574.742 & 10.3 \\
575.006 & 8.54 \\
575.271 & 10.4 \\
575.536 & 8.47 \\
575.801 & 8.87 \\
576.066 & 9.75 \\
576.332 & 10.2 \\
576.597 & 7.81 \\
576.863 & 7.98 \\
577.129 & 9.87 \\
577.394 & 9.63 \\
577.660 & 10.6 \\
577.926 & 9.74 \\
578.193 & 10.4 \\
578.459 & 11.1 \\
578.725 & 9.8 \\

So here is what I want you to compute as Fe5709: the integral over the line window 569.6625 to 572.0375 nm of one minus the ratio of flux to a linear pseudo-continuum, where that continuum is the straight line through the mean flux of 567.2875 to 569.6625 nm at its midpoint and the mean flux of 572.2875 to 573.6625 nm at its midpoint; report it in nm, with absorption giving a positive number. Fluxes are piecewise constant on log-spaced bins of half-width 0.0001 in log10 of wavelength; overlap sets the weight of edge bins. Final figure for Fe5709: 0.02 nm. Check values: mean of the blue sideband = 9.9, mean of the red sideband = 9.1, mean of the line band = 9.4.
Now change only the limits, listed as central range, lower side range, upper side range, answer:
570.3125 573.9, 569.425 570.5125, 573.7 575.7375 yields 0.290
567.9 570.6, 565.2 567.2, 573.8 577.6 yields -0.238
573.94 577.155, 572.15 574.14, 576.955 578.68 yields 0.032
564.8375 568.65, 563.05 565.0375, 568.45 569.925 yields 0.276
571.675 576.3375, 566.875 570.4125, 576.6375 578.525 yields 0.070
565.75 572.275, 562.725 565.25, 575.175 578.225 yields 0.108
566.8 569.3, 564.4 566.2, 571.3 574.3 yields -0.139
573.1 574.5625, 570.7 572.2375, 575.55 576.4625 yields -0.103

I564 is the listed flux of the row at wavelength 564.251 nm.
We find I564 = 10.2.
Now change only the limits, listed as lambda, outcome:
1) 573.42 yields 8.61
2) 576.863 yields 7.98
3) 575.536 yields 8.47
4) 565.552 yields 8.56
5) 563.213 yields 10.5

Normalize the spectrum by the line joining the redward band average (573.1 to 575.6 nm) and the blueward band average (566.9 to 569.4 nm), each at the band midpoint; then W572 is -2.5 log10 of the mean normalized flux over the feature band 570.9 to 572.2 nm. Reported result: 0.09 mag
